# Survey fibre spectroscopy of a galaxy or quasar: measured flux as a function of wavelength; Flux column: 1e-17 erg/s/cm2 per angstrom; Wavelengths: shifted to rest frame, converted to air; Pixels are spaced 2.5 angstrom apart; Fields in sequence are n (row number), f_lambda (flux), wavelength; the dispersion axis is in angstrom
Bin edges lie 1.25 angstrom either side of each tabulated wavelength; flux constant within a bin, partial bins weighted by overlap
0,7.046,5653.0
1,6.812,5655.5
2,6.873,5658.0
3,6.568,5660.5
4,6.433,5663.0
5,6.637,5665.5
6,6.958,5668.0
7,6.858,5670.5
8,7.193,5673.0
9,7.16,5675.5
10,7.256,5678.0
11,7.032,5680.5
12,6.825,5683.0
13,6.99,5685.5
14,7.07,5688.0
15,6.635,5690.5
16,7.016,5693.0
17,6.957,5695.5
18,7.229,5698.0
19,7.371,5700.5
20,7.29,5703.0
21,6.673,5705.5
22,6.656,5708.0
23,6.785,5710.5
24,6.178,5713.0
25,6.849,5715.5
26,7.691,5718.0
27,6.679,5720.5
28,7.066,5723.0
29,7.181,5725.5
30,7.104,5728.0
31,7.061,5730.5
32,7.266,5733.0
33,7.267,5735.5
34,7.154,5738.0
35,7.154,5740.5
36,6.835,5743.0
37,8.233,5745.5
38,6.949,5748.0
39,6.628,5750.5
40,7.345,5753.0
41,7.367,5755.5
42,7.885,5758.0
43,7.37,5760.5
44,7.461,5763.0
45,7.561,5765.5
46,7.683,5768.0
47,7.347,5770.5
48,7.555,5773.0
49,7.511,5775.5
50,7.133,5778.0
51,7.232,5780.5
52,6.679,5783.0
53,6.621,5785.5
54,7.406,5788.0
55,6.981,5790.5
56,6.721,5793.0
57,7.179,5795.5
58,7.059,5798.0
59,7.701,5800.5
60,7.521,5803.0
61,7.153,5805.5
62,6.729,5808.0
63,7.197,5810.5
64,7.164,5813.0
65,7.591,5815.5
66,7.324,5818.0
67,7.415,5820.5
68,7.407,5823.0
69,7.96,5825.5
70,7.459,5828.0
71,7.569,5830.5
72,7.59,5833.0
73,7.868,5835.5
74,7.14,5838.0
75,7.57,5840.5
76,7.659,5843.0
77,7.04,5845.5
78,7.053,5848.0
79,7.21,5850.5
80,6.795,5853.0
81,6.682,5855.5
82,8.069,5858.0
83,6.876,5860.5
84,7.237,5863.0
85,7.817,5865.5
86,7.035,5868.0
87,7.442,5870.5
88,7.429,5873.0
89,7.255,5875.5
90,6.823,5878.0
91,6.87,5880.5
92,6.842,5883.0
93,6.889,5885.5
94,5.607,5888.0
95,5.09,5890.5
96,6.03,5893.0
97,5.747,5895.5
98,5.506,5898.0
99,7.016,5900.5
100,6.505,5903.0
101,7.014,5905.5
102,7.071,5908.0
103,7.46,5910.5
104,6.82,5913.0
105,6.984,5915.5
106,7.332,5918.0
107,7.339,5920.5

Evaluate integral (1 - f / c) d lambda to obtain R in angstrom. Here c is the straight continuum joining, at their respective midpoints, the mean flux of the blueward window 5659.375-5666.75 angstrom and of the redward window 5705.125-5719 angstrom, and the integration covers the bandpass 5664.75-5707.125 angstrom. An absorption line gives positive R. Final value -2.2 angstrom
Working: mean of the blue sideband 6.55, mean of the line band 7.01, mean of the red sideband 6.8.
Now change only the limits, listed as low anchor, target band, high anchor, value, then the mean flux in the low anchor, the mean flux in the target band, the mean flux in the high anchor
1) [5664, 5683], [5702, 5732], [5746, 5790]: 0.8 angstrom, 6.99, 6.93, 7.29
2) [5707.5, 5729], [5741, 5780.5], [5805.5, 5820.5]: -1.9 angstrom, 6.92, 7.38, 7.21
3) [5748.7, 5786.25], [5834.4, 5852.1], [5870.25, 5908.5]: -1.4 angstrom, 7.3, 7.35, 6.54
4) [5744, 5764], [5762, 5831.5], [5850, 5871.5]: 0.4 angstrom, 7.4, 7.3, 7.24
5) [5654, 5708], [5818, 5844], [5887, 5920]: -3.6 angstrom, 6.94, 7.55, 6.5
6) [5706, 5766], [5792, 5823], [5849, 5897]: -1.2 angstrom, 7.14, 7.24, 6.82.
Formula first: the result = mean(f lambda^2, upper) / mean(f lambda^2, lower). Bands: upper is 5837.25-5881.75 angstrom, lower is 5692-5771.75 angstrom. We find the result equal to 1.1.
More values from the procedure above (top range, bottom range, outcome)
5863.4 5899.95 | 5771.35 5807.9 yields 0.95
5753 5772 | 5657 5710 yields 1.11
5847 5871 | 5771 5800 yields 1.04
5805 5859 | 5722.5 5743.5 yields 1.07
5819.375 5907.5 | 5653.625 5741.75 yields 1.07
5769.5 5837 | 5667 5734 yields 1.08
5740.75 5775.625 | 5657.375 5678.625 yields 1.11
